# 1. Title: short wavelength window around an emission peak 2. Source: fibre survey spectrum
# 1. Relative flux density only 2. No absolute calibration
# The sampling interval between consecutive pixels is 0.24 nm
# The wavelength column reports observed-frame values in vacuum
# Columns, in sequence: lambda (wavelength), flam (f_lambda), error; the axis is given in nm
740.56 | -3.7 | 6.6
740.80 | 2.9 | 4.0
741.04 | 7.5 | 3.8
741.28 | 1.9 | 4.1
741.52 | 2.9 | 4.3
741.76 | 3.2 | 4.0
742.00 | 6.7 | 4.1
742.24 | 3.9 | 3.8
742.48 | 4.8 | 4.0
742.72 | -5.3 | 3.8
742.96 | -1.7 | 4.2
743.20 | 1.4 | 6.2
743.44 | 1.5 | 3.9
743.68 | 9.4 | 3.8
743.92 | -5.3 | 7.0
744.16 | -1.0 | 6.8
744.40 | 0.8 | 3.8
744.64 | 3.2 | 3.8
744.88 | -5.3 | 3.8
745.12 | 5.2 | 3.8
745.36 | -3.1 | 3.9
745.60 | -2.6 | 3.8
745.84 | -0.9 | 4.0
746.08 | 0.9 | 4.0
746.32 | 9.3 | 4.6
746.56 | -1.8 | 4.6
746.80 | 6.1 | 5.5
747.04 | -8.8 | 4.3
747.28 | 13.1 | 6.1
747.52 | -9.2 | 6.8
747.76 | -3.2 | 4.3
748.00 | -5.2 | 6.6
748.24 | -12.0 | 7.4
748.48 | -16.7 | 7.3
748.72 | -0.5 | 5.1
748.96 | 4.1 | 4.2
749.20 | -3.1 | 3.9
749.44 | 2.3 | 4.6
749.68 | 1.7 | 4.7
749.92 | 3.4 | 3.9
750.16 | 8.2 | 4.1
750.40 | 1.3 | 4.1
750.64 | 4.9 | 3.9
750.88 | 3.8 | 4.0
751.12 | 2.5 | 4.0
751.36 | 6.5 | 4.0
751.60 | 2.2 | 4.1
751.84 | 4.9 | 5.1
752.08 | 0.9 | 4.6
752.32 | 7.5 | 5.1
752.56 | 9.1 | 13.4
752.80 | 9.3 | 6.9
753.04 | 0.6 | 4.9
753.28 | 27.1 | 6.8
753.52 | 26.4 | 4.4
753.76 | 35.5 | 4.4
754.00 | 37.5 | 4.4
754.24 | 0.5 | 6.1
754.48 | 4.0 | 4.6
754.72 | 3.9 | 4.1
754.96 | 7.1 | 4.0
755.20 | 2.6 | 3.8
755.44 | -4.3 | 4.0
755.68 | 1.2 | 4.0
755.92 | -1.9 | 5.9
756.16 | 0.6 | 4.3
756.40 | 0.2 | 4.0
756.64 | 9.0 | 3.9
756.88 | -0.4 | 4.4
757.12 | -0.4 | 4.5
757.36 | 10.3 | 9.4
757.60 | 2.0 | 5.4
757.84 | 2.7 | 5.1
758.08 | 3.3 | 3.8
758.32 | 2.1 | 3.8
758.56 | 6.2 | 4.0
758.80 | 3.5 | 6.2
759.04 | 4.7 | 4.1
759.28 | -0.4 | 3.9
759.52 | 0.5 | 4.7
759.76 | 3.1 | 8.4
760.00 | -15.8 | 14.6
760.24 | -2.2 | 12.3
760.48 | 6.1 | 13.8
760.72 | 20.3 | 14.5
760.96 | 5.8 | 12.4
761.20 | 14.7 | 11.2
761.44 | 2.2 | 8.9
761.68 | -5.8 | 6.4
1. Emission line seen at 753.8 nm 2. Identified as [O II]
